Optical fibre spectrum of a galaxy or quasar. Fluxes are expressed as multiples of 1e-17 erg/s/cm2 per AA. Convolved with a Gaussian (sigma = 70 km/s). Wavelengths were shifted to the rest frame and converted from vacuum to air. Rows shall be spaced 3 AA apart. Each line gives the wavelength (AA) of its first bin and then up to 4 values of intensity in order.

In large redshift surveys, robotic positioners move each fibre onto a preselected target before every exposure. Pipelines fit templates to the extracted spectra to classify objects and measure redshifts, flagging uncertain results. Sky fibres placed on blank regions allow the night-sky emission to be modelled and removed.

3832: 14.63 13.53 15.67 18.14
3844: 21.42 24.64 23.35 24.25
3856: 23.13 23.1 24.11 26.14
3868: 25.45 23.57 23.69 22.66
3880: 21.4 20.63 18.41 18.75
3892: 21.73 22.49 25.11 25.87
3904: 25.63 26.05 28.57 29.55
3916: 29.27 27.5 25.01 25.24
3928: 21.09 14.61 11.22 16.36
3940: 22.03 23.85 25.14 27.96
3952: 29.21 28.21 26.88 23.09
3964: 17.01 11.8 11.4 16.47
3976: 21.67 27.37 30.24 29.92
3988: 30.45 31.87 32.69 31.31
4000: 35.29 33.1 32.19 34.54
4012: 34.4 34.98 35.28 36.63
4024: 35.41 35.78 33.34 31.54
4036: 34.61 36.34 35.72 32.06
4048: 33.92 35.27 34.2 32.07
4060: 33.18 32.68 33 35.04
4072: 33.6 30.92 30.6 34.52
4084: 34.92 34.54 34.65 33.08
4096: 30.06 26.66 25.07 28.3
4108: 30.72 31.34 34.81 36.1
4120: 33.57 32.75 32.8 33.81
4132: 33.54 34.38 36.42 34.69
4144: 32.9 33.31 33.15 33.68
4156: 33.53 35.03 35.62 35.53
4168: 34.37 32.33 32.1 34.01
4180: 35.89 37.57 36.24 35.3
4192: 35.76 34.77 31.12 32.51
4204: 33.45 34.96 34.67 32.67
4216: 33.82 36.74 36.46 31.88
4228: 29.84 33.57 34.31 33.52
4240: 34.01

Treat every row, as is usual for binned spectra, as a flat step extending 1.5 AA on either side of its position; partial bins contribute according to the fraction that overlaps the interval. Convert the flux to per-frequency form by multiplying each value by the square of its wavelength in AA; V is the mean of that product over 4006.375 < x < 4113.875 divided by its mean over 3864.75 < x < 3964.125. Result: 1.5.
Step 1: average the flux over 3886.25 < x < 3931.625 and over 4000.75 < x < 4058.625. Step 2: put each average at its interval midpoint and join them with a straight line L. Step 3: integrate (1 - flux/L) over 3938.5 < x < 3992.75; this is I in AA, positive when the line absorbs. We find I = 9.1 AA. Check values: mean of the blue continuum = 24.5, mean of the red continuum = 34.3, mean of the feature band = 24.2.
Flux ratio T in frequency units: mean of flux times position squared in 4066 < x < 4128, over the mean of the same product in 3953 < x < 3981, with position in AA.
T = 1.7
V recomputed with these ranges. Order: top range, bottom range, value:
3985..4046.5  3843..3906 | 1.57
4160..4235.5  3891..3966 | 1.64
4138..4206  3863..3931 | 1.63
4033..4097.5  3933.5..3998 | 1.46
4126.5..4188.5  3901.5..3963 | 1.58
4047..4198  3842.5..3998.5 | 1.55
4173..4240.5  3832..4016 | 1.61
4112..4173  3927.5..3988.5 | 1.69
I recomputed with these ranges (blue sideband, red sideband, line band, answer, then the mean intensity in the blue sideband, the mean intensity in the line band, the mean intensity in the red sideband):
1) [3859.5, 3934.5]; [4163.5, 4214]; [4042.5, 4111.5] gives -4.87 AA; 23.5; 32.3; 34.3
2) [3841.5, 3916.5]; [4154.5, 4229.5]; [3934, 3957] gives 1.96 AA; 23.8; 23.9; 34.2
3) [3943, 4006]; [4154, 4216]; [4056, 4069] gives -1.51 AA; 26.1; 33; 34.4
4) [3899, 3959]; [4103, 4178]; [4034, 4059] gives -4.02 AA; 24.4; 34.2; 33.5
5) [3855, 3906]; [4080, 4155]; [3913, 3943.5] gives 3.70 AA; 23.1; 21.9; 32.8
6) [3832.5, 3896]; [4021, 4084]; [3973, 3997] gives 0.78 AA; 21.6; 28.5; 33.8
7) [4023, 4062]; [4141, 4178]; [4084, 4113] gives 2.70 AA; 34.1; 30.8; 33.8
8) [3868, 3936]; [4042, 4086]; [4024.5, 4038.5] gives -1.25 AA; 23.1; 34.1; 33.4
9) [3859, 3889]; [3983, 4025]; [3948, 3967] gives 3.36 AA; 22.7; 24.3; 33.4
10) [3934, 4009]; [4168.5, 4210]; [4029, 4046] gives -3.50 AA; 25.5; 34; 34.3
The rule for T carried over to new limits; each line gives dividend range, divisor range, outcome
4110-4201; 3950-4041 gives 1.25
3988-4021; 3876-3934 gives 1.51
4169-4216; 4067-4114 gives 1.13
